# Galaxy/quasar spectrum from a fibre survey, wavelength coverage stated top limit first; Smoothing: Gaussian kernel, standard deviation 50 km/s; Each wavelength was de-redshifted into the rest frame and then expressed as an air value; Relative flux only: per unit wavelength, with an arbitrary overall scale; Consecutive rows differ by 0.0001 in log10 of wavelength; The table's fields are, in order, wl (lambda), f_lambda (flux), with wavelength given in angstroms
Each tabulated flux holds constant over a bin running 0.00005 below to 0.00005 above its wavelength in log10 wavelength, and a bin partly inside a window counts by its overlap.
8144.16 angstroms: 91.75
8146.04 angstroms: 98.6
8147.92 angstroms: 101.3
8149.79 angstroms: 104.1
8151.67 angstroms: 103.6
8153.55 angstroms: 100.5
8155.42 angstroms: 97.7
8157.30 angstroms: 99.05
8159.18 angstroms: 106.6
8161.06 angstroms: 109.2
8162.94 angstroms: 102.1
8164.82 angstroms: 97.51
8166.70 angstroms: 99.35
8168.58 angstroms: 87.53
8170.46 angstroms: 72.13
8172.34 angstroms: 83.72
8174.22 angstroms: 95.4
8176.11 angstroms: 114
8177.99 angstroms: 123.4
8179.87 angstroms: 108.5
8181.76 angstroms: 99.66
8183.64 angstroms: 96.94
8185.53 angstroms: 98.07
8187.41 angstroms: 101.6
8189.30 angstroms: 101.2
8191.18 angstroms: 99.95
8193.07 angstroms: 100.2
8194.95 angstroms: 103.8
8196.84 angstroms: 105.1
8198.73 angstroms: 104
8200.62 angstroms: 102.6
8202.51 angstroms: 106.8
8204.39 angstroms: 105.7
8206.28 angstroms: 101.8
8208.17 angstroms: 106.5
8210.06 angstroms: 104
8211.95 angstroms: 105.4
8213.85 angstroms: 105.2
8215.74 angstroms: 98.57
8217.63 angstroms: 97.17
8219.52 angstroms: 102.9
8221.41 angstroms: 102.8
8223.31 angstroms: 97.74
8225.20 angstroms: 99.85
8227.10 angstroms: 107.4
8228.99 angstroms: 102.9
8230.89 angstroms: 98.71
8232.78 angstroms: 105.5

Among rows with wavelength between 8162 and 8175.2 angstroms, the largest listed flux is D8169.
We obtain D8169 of 102.1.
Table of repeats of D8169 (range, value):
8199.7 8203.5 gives 106.8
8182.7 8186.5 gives 98.07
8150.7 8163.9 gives 109.2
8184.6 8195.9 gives 103.8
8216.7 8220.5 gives 102.9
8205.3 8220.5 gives 106.5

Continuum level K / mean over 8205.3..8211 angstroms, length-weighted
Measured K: 104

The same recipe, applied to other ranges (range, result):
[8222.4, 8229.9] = 102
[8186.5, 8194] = 101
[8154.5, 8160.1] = 101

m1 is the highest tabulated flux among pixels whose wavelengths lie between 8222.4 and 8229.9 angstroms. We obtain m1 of 107.4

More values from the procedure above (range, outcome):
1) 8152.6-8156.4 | 100.5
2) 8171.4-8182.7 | 123.4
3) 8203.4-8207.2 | 105.7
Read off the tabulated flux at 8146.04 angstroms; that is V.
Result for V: 98.6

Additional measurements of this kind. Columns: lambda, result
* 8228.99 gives 102.9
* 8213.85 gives 105.2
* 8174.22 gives 95.4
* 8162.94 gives 102.1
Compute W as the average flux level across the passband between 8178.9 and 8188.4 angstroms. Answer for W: 101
